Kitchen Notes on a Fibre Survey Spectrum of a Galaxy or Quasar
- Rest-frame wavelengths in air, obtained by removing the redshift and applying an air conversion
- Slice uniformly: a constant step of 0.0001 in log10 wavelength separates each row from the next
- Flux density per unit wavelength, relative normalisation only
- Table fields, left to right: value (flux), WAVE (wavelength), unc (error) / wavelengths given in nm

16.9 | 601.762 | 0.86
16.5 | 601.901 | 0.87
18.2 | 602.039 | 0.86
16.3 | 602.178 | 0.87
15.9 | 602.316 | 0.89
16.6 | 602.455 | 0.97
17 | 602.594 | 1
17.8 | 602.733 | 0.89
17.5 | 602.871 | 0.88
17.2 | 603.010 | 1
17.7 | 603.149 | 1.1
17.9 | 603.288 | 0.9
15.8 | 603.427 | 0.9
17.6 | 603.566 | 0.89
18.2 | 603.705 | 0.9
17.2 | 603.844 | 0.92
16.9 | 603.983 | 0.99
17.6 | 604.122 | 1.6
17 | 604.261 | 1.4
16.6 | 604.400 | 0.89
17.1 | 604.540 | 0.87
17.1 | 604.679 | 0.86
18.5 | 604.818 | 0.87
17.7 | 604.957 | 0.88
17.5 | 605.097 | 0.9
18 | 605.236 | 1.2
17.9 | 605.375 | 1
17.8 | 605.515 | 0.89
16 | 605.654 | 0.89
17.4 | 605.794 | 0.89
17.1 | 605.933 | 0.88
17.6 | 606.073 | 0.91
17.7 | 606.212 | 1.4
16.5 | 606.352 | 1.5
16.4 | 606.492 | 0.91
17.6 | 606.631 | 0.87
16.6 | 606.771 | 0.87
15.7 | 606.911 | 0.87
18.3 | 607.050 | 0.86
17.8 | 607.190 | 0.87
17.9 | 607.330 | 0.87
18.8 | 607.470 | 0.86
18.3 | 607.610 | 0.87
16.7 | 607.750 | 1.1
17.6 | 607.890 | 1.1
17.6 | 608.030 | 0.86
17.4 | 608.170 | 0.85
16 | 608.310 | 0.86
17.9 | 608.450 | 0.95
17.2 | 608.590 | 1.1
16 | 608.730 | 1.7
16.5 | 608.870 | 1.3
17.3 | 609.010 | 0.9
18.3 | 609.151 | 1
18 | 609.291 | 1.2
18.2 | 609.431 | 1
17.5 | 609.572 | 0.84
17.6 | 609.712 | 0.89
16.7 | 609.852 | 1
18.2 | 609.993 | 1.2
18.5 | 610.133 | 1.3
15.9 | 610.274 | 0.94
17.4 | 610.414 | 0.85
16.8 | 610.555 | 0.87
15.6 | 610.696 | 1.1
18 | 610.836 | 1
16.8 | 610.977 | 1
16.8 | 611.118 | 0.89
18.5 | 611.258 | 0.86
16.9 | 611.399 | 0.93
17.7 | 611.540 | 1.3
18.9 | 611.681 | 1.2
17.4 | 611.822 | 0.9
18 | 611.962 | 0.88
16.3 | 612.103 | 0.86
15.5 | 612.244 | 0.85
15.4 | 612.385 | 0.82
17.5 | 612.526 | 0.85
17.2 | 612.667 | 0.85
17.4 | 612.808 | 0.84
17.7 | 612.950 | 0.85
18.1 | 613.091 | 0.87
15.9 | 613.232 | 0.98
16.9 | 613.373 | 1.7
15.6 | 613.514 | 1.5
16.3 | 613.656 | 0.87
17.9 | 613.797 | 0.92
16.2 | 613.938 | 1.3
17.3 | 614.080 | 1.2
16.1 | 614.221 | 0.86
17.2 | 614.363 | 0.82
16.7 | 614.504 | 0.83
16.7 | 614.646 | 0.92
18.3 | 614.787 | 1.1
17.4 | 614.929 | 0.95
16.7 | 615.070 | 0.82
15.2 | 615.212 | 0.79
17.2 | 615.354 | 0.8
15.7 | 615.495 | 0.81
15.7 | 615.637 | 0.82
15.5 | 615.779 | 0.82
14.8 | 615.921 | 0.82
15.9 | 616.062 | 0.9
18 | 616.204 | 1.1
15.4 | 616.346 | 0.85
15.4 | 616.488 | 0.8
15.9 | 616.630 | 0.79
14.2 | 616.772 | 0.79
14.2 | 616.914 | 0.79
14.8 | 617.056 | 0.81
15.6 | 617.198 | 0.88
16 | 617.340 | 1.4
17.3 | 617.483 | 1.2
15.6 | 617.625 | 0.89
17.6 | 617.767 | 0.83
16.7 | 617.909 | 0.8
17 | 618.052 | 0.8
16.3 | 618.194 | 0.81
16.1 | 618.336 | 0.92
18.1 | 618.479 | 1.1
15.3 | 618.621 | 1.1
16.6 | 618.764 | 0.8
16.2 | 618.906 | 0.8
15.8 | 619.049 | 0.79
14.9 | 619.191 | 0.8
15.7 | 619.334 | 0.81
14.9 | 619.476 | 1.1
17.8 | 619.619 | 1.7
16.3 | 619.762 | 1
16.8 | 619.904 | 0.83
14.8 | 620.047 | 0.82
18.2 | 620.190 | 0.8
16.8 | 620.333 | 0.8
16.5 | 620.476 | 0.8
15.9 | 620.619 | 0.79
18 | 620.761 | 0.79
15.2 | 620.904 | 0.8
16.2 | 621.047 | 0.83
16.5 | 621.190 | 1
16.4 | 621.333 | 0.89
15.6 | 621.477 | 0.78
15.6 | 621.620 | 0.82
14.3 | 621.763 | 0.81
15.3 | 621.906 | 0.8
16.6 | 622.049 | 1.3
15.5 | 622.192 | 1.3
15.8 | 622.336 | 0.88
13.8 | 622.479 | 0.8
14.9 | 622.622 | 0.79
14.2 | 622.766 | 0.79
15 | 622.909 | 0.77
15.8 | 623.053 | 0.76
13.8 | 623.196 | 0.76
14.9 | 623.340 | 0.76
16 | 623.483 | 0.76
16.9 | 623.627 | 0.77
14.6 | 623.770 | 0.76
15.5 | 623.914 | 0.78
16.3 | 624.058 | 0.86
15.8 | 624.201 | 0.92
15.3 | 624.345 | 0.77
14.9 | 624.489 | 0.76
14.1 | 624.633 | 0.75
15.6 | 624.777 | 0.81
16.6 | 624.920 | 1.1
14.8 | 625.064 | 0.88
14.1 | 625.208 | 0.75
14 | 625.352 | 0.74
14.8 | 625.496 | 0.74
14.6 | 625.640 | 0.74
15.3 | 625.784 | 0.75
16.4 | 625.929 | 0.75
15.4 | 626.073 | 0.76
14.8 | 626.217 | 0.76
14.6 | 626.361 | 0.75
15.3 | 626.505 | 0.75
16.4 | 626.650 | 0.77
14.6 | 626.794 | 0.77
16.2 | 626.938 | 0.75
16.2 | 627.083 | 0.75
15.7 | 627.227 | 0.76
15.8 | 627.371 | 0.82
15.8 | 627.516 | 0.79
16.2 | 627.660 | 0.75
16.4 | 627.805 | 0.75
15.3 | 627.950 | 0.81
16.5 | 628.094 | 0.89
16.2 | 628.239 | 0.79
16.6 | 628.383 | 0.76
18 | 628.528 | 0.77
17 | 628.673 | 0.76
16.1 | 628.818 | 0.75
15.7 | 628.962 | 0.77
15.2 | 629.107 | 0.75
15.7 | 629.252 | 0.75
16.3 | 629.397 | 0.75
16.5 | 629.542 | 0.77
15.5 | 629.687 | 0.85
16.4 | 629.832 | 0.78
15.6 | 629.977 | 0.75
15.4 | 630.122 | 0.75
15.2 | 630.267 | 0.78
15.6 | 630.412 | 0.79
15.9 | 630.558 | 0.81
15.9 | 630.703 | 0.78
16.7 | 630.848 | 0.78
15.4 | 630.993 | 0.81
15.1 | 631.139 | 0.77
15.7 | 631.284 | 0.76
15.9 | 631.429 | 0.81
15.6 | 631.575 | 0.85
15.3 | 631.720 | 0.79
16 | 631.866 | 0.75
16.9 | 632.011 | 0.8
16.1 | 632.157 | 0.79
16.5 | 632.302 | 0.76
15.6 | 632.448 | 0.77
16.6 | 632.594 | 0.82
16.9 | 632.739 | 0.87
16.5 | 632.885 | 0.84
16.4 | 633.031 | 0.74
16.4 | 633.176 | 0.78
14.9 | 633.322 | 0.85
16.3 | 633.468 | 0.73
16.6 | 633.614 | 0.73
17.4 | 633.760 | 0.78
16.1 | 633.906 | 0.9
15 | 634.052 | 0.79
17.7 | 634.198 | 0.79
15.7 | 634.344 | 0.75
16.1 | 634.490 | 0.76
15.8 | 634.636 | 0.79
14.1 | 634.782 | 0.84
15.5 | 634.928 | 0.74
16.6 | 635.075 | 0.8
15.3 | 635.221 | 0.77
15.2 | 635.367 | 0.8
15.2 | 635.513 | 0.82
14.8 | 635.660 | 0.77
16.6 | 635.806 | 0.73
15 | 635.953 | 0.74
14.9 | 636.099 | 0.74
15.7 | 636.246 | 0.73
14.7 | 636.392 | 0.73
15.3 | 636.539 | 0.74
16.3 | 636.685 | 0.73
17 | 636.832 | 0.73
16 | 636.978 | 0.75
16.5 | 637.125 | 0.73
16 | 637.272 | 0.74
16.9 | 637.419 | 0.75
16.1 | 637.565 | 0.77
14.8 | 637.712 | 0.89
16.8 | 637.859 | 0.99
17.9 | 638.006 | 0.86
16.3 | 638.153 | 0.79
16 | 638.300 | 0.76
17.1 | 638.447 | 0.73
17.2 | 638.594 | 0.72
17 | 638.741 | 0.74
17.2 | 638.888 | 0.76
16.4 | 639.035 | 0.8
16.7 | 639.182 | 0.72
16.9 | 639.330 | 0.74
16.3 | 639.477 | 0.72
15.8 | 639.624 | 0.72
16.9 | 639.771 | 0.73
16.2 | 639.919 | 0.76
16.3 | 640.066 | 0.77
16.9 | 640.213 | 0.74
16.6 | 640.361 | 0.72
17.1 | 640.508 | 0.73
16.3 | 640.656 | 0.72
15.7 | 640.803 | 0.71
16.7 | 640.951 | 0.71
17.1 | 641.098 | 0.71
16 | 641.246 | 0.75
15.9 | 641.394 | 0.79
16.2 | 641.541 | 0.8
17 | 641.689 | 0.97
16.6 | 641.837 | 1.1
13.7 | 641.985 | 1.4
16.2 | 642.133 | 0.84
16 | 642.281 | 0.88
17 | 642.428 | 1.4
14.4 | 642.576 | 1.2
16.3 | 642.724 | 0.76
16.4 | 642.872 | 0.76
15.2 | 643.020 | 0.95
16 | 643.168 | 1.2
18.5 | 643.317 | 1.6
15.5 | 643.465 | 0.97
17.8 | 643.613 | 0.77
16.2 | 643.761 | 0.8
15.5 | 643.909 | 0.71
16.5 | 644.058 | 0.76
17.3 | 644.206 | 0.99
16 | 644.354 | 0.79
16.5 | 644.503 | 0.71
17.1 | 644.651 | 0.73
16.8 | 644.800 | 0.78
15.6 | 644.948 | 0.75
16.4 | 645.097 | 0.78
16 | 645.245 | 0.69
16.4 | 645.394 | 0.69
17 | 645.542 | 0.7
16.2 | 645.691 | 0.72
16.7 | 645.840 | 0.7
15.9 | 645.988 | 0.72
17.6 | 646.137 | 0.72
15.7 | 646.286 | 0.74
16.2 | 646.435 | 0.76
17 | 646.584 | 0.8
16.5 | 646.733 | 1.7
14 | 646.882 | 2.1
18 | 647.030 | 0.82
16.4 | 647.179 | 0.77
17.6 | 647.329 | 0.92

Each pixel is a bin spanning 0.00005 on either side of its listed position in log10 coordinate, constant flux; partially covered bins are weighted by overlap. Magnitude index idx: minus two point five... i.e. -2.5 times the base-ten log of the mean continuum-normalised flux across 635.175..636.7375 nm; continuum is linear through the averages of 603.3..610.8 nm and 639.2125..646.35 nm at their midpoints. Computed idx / 0.08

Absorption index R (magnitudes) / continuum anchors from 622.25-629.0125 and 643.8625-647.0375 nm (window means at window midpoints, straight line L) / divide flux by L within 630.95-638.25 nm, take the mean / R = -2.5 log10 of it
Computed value -0.004 mag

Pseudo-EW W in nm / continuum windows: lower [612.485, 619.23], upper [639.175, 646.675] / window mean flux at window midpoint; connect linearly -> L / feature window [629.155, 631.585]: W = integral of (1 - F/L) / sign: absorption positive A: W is 0.09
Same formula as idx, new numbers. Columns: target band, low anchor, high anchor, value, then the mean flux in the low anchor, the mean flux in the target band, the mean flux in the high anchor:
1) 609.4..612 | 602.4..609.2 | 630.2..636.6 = -0.02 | 17.3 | 17.4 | 15.8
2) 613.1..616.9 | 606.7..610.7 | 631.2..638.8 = 0.05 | 17.3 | 16.3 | 16.1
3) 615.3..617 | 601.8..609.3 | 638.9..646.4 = 0.09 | 17.3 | 15.6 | 16.4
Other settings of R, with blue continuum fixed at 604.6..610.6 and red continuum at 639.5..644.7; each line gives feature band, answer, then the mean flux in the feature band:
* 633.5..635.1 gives 0.035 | 16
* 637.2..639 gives -0.011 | 16.6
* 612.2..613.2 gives 0.017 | 17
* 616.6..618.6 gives 0.065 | 16.1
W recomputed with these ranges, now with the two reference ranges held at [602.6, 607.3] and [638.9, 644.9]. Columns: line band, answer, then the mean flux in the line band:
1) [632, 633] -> 0.012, 16.4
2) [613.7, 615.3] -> 0.018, 16.9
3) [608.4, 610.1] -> -0.026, 17.5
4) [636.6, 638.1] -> 0.006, 16.4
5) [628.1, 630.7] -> 0.098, 16.1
